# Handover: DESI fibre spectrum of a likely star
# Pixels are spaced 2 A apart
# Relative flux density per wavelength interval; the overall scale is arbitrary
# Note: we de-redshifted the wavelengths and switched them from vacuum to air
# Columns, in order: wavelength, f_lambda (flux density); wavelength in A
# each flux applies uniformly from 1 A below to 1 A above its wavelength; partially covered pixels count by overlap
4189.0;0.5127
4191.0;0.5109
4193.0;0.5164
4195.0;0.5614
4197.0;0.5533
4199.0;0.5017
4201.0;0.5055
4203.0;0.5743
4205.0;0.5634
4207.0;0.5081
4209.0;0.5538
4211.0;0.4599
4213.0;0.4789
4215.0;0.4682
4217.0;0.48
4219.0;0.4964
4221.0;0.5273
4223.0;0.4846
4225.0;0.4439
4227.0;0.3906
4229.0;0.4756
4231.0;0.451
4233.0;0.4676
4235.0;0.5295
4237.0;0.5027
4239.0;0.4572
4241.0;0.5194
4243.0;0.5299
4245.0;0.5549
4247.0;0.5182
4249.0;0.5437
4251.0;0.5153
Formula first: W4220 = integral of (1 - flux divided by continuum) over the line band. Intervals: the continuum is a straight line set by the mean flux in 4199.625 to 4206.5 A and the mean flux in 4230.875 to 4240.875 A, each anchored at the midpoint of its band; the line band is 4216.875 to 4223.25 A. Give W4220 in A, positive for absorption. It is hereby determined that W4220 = 0.2 A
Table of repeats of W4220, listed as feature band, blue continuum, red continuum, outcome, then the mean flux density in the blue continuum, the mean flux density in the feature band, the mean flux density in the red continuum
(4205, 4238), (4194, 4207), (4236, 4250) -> 2.8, 0.541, 0.485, 0.518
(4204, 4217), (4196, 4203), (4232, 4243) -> 0.4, 0.528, 0.503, 0.498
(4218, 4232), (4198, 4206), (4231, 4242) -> 1.1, 0.536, 0.467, 0.491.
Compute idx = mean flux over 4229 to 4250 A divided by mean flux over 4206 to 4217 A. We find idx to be 1.0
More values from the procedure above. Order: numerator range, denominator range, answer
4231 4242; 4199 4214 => 0.95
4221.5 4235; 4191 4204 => 0.86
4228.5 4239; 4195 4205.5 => 0.89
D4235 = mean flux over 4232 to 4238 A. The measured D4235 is 0.5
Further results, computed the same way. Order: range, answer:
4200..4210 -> 0.541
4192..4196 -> 0.539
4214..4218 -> 0.474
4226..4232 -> 0.439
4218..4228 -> 0.469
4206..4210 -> 0.531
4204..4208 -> 0.536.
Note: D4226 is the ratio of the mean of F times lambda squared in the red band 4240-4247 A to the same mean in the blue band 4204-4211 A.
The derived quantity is 1.02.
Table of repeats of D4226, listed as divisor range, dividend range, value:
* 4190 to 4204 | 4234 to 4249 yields 0.99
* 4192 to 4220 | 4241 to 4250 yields 1.06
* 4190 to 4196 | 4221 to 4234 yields 0.88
